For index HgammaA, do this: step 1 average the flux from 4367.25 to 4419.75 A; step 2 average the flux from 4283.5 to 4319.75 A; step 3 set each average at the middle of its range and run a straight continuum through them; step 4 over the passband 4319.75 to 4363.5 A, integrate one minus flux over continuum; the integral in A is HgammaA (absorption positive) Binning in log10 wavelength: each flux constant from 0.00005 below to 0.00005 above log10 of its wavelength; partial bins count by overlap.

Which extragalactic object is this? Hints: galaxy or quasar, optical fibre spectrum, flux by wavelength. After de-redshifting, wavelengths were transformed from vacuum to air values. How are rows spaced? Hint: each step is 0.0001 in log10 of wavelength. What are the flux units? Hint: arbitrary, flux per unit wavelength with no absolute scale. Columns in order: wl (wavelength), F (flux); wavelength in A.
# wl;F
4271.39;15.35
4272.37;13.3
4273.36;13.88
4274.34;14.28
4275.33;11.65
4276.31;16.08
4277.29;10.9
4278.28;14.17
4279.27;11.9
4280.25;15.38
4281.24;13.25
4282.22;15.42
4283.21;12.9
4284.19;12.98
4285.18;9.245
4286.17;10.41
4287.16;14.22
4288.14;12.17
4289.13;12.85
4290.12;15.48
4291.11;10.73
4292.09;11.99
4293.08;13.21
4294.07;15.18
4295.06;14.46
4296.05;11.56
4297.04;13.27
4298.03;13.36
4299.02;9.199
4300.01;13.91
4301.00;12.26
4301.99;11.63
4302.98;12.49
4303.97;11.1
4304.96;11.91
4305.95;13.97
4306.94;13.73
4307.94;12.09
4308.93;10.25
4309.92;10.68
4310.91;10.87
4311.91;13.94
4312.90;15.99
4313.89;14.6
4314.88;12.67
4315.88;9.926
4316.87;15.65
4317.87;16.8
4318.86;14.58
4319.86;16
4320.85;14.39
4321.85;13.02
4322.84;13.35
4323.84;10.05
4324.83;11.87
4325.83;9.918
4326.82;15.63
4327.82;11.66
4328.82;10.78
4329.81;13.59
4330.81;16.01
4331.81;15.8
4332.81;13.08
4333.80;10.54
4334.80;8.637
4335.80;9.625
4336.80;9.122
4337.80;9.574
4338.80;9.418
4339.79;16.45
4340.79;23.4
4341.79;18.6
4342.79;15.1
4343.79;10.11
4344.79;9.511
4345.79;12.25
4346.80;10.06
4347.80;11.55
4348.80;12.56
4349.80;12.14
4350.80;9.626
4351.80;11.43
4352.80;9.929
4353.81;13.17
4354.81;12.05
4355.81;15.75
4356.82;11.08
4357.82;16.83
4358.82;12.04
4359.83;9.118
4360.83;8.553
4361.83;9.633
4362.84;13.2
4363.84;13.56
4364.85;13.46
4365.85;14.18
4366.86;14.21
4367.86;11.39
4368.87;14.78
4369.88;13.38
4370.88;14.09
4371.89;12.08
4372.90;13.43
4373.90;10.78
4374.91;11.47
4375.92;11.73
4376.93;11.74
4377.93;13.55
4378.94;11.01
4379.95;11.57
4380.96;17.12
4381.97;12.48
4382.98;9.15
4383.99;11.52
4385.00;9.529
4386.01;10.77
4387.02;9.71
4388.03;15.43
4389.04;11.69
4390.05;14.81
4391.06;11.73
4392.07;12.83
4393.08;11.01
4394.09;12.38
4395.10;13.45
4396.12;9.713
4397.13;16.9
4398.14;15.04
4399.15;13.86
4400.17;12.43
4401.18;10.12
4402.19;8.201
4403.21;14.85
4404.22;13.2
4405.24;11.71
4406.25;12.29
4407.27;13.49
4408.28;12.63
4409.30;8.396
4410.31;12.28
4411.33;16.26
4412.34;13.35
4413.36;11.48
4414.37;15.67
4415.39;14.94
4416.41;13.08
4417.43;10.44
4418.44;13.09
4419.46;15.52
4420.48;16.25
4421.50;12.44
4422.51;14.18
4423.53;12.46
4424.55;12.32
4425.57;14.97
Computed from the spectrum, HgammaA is 1.1 A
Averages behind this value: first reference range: 12.8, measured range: 12.4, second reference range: 12.6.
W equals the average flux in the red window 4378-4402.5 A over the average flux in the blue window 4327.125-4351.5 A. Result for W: 0.98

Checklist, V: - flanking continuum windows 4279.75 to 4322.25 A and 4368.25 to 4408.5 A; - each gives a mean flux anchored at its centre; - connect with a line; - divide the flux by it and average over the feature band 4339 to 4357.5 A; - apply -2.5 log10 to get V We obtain -0.03 mag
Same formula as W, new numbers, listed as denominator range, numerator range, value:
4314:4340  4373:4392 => 0.95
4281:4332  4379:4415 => 0.97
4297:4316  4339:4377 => 1.03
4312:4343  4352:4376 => 0.93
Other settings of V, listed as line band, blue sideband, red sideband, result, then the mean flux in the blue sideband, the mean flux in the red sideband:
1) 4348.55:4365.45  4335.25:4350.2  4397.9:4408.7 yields 0.05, 12.6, 12.5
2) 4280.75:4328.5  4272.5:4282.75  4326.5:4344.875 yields 0.04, 13.7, 13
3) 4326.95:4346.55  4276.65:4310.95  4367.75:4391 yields -0.03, 12.6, 12.3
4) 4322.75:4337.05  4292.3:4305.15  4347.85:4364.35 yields 0.02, 12.6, 11.9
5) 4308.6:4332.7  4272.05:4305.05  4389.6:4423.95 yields -0.03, 12.9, 13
